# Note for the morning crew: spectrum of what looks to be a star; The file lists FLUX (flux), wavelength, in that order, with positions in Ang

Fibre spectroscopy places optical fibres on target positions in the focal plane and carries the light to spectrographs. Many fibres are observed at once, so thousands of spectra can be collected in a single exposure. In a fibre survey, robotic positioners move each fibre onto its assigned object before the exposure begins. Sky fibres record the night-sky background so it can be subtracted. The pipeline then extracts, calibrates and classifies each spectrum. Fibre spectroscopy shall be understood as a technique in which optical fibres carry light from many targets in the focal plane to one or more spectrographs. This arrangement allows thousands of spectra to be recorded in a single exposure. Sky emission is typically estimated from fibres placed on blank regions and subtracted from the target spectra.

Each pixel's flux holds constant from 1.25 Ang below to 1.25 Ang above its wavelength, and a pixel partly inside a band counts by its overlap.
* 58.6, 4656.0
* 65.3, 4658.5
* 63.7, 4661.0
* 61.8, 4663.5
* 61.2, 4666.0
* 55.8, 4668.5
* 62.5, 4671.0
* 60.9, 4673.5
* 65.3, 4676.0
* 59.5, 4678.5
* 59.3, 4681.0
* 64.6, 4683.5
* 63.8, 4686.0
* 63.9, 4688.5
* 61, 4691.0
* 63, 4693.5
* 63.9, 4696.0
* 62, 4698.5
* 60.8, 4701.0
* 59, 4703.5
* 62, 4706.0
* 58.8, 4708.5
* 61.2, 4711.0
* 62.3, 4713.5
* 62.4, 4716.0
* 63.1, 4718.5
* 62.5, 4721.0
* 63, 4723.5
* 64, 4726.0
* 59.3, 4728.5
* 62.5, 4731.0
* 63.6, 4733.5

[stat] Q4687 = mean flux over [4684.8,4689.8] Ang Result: 63.8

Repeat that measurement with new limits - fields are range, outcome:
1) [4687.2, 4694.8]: 62.6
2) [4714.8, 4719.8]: 62.8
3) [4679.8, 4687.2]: 62.6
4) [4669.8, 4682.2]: 61.5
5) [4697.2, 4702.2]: 61.4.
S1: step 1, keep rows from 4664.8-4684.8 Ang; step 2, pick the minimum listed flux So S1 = 55.8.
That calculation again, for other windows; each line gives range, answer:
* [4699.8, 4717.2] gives 58.8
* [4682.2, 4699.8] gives 61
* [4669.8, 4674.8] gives 60.9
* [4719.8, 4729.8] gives 59.3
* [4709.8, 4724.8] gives 61.2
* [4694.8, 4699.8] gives 62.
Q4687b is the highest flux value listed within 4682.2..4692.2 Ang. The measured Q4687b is 64.6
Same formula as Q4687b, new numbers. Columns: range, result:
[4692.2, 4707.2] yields 63.9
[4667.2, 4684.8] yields 65.3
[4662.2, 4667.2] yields 61.8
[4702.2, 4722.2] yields 63.1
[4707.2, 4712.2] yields 61.2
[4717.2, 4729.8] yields 64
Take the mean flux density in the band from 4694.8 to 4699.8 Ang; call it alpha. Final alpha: 62.9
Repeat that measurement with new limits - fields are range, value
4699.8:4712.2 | 60.4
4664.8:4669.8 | 58.5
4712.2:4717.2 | 62.3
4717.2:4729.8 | 62.4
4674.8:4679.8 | 62.3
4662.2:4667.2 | 61.5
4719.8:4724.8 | 62.8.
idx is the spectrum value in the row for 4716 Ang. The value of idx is 62.4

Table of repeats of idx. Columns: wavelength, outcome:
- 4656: 58.6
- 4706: 62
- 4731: 62.5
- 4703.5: 59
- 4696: 63.9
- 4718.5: 63.1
